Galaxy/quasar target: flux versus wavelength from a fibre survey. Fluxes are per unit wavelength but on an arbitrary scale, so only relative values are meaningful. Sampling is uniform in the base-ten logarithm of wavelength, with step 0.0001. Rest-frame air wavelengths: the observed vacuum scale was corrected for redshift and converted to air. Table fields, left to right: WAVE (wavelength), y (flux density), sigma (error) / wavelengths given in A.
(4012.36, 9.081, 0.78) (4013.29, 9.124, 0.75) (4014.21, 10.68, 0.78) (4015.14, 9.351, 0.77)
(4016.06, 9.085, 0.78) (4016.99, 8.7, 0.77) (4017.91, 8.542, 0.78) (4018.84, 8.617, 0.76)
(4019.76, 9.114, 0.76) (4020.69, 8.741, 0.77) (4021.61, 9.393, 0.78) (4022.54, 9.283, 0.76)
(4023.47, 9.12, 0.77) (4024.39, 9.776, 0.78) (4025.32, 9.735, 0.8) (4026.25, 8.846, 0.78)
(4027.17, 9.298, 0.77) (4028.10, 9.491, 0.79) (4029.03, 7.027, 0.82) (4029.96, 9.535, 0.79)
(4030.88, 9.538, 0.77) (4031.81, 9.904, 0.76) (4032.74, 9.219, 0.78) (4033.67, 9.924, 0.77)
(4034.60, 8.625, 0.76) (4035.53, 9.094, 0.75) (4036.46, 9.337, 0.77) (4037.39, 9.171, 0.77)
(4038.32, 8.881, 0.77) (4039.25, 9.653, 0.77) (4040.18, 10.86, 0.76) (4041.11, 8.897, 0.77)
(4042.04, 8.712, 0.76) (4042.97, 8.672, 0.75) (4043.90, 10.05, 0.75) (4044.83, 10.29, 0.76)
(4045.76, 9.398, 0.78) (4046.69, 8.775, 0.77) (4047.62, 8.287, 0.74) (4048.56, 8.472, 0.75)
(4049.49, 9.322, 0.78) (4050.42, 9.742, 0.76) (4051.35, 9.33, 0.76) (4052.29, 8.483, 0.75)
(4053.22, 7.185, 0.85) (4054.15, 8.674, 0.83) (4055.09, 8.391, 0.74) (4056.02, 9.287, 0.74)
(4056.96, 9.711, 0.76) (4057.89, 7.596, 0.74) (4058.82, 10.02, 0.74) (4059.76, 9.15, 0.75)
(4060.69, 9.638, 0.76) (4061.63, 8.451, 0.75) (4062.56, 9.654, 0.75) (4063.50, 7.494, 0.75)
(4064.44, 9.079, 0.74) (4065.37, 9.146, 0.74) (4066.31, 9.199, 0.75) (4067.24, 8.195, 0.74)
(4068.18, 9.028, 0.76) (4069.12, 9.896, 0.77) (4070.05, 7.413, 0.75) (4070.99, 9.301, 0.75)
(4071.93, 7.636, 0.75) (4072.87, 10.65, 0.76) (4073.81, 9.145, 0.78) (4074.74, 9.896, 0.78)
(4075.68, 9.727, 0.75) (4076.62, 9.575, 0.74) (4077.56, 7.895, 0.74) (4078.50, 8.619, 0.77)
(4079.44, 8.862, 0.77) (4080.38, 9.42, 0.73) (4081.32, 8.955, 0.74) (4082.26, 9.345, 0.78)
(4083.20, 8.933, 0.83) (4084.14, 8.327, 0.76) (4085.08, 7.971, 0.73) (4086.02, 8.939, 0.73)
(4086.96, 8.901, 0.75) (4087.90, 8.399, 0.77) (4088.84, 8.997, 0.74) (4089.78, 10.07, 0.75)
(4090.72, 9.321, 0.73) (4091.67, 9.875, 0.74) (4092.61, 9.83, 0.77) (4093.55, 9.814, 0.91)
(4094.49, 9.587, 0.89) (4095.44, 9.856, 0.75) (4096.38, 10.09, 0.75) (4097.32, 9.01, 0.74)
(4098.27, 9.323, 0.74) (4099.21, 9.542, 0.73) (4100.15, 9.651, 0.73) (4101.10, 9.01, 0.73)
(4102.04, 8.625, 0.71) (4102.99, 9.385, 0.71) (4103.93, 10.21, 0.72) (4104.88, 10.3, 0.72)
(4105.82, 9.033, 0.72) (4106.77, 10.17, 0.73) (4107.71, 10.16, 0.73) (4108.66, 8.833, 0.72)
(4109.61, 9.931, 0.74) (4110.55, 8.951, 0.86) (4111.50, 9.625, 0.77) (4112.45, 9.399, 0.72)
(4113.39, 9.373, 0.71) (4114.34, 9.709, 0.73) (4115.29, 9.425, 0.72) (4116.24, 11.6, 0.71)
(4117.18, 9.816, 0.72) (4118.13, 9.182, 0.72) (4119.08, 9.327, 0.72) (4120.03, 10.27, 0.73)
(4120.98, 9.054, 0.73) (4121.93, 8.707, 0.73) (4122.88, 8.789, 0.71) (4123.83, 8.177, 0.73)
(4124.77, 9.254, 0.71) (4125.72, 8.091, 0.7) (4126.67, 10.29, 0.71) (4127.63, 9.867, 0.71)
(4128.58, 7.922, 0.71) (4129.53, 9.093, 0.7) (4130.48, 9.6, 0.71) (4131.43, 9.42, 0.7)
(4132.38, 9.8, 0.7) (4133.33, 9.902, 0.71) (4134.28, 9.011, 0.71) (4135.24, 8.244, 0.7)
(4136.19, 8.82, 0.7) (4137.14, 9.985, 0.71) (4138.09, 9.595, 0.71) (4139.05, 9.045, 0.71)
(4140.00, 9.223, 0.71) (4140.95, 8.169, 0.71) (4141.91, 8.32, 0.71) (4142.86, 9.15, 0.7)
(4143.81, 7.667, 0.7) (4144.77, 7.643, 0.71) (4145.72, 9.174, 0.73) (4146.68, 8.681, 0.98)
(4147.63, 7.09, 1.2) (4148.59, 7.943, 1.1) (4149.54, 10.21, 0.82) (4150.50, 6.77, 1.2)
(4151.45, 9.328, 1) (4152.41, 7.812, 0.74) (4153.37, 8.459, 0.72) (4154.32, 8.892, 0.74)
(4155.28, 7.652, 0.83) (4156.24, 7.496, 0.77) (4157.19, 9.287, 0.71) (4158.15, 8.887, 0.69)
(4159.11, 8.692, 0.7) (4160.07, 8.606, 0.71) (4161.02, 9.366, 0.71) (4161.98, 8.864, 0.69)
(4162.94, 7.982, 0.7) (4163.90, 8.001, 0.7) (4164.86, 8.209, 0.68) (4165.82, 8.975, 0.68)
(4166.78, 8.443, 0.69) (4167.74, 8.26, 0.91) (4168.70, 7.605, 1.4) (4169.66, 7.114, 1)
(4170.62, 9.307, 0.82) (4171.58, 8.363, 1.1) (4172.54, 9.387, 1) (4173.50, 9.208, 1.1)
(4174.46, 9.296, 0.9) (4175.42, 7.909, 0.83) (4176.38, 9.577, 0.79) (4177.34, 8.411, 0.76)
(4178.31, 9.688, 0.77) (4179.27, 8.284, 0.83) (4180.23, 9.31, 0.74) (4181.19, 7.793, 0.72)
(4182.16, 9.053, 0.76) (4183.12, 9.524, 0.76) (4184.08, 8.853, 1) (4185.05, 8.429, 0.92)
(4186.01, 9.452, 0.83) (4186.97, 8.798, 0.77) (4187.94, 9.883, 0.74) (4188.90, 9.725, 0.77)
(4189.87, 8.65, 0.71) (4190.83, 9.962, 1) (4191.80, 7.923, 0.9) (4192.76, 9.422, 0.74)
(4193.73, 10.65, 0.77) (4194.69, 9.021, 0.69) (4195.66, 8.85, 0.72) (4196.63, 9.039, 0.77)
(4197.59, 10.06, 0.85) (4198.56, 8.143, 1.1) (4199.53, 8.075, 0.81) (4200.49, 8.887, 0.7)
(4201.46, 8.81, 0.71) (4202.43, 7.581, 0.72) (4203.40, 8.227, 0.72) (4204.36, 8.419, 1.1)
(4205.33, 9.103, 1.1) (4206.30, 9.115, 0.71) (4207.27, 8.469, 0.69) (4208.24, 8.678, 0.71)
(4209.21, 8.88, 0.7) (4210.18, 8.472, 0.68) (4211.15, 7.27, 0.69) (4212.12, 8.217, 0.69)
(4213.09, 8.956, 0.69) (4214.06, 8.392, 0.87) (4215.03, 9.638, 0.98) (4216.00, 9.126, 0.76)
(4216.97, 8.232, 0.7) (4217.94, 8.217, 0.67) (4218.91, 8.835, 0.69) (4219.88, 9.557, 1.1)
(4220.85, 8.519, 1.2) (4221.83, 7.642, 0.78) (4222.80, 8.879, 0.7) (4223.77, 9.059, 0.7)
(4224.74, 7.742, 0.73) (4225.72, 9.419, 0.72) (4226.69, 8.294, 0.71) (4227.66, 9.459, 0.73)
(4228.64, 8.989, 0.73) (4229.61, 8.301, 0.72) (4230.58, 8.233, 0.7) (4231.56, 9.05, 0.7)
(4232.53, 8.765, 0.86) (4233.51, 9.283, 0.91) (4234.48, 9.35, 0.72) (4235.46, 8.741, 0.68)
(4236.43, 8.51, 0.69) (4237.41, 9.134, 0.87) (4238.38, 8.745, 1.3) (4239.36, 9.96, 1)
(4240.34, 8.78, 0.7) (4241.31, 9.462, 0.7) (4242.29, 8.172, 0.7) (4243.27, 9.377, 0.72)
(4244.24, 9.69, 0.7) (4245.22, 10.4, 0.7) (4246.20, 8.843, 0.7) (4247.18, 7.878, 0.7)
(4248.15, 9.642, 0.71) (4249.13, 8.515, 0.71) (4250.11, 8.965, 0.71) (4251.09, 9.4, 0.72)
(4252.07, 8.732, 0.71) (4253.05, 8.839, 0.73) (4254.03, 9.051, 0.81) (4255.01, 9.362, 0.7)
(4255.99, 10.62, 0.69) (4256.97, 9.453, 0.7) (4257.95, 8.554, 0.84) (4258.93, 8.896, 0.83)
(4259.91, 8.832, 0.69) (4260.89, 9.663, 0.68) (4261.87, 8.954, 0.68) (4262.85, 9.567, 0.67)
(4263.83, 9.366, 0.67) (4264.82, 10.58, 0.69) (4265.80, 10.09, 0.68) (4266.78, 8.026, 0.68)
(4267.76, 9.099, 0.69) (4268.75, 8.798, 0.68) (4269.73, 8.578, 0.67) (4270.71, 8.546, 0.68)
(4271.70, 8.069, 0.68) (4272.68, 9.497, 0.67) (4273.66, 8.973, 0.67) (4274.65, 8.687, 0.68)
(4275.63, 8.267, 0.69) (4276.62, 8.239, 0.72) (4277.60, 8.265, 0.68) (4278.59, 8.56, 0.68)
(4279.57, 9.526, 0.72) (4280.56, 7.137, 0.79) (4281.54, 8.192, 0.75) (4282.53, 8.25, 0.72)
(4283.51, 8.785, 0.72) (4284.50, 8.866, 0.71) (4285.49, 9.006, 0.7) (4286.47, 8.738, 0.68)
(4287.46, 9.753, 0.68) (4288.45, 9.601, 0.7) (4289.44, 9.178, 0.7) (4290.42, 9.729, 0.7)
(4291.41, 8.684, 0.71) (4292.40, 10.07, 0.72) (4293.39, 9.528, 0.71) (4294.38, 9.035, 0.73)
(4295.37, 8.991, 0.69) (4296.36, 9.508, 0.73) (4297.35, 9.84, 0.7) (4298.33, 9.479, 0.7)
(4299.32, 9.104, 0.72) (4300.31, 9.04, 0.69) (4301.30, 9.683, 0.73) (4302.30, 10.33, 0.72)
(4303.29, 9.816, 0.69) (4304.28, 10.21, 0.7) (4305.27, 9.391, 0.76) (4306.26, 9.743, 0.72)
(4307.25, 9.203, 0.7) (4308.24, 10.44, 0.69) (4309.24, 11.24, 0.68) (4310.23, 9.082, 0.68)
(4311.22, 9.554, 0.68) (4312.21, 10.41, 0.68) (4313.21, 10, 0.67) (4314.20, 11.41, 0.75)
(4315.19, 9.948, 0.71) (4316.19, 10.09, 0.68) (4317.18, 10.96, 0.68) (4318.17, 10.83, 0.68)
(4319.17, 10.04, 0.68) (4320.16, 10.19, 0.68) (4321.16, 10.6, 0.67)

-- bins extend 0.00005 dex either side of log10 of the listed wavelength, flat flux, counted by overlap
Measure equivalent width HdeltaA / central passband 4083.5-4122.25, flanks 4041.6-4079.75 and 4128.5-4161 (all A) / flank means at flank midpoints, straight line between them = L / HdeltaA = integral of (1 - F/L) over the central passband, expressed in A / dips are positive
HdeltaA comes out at -2.7 A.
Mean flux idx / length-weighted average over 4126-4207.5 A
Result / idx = 8.79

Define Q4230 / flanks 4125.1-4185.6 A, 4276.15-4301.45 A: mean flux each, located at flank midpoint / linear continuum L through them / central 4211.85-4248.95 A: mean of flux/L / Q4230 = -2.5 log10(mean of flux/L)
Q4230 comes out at 0.00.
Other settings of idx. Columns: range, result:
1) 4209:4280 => 8.91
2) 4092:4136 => 9.44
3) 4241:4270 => 9.18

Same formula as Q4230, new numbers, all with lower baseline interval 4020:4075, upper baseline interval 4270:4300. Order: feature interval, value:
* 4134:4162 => 0.05 mag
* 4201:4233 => 0.04 mag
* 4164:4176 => 0.06 mag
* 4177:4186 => 0.02 mag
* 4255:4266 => -0.06 mag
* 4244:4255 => -0.01 mag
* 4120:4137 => -0.01 mag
